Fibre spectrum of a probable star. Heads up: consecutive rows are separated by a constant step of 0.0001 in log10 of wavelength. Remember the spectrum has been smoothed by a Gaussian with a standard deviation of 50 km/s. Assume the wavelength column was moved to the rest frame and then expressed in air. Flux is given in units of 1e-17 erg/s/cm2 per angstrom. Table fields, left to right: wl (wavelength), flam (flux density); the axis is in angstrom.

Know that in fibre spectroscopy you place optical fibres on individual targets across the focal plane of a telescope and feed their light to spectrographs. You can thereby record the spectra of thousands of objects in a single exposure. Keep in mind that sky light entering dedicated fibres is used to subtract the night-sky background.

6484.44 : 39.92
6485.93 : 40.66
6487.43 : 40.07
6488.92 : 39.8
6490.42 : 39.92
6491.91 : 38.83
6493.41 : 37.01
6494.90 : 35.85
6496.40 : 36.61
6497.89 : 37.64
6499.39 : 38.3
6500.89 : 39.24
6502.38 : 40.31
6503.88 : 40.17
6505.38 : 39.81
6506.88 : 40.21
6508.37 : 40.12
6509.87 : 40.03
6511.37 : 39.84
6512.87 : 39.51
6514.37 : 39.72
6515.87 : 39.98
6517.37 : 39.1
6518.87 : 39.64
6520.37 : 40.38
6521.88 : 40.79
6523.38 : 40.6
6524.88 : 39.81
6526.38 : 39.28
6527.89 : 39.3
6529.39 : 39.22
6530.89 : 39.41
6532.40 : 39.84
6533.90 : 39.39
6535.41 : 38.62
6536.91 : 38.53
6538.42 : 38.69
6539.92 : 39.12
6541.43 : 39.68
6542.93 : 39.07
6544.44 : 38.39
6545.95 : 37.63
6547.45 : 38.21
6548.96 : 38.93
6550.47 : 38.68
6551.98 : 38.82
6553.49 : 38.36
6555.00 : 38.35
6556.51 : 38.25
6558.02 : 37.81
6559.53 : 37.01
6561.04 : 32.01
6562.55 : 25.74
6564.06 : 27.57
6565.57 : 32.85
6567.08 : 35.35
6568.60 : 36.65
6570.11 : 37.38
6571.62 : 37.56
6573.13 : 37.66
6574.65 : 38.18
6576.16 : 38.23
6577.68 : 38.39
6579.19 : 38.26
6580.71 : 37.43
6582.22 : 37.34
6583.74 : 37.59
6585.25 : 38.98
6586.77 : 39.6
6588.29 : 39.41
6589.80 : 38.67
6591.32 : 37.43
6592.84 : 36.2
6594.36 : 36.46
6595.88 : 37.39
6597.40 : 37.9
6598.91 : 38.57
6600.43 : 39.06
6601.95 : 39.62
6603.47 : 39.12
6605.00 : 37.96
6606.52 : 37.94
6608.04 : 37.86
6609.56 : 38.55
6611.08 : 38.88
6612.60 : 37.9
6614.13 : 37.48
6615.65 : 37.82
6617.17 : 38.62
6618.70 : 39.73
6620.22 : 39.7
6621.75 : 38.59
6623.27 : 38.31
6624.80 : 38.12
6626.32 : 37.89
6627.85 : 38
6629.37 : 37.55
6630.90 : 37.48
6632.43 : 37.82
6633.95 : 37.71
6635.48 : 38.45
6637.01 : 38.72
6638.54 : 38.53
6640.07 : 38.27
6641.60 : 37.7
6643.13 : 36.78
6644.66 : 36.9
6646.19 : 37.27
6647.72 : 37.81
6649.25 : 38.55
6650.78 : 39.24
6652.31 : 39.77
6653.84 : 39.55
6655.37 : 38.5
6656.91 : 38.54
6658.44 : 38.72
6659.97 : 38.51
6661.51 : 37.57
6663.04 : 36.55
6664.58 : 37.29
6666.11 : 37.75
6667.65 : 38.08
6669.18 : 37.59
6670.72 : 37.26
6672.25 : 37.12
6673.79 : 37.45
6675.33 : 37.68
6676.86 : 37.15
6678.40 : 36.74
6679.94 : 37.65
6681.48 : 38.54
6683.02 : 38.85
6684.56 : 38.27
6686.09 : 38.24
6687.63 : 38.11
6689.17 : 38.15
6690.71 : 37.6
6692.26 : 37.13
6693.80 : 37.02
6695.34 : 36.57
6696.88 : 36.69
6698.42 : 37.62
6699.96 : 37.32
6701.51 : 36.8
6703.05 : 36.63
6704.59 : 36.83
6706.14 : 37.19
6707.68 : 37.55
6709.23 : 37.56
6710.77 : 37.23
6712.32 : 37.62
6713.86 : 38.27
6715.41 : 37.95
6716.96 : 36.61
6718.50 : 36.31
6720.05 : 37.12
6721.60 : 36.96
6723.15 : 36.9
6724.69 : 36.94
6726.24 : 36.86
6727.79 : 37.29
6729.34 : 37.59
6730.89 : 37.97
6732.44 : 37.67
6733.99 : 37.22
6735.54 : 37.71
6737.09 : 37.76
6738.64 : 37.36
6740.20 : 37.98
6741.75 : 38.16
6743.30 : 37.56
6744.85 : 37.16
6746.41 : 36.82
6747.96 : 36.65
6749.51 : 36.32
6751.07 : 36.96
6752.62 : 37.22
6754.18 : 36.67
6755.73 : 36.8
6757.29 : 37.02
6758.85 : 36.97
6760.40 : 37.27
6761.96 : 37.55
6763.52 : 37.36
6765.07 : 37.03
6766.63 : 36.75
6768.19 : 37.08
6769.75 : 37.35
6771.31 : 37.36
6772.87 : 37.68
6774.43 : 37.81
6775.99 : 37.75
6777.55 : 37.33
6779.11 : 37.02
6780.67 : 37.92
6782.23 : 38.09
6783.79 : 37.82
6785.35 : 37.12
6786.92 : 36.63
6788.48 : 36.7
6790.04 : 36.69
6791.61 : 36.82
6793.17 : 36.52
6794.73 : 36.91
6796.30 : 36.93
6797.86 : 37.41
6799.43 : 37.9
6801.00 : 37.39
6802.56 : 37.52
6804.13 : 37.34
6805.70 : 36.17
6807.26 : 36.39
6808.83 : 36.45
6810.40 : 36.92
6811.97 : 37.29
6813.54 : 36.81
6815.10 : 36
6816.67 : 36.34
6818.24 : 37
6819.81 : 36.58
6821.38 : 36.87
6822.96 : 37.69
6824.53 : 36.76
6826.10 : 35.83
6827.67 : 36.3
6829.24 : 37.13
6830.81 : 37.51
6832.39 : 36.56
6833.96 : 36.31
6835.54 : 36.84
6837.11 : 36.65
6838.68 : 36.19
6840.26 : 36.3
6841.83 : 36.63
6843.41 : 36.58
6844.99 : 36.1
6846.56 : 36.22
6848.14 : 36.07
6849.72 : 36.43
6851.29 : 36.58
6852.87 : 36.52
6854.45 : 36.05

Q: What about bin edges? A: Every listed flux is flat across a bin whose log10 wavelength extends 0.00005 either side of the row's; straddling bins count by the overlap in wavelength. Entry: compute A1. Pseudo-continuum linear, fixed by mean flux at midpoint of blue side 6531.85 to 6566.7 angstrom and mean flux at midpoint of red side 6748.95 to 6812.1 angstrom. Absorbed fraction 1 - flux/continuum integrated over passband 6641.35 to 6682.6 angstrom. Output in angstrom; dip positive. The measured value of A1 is -0.9 angstrom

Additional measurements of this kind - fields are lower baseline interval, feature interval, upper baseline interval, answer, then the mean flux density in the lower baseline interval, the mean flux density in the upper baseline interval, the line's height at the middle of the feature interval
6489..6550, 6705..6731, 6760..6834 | 0.27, 39.2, 37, 37.7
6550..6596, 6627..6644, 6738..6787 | -0.46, 36.7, 37.3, 36.9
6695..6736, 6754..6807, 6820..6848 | -0.45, 37.2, 36.6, 36.9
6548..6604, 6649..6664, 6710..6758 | -0.55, 37.1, 37.2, 37.2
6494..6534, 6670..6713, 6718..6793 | 0.41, 39.4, 37.2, 37.8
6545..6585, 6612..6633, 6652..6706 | -0.61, 36.6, 37.7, 37.1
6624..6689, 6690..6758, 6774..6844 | 0.53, 38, 36.9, 37.5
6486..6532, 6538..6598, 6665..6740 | 2.48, 39.4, 37.4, 38.8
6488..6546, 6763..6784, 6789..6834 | -0.16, 39.2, 36.8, 37.2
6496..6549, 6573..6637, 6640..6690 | 0.55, 39.3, 37.9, 38.5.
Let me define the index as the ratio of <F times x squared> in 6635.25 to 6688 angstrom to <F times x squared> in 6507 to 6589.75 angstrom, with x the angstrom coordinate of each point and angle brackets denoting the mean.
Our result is 1.0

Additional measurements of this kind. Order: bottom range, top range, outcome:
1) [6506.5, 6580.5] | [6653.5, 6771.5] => 1.03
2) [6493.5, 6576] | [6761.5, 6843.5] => 1.05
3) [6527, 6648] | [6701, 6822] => 1.04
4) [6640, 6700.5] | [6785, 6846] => 1.02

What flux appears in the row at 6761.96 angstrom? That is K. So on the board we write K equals 37.55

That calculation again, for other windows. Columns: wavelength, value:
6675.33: 37.68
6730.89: 37.97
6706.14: 37.19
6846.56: 36.22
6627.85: 38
